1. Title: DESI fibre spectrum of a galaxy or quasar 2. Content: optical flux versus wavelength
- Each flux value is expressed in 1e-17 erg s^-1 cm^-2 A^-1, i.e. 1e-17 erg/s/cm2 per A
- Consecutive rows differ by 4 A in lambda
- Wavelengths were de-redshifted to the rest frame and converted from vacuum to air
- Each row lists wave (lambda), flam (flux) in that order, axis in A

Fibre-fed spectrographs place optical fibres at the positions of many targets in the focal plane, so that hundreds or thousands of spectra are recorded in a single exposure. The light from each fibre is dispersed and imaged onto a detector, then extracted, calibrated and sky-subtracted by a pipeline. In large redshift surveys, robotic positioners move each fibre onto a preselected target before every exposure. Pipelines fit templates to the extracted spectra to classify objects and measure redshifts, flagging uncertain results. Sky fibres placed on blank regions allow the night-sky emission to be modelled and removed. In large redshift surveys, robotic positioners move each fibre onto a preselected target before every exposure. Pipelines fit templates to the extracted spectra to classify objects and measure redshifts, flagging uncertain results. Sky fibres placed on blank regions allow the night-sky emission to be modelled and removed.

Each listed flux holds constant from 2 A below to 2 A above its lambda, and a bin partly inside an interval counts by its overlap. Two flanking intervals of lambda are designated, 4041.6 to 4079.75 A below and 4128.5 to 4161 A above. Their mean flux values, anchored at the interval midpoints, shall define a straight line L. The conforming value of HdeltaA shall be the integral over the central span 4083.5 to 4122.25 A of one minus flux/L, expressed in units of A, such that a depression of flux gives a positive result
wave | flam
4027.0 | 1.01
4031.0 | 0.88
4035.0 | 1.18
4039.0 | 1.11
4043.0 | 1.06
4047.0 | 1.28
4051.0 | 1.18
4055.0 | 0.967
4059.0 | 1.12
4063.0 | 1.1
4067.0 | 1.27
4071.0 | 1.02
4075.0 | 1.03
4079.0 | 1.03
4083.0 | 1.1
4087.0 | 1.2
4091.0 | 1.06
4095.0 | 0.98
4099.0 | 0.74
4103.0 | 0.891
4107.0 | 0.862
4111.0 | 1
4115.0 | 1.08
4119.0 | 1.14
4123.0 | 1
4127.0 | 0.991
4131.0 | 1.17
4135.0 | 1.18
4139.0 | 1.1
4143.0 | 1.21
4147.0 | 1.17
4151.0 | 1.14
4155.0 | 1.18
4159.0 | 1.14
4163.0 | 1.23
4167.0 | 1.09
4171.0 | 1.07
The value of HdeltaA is 4.6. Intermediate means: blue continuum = 1.11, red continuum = 1.16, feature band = 0.999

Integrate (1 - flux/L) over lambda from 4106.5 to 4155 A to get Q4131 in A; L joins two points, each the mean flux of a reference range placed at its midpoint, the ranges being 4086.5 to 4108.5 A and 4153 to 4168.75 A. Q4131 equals -1.9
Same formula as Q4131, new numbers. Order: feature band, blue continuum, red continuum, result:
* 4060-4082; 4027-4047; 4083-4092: 0.4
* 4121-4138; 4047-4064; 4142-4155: 1.1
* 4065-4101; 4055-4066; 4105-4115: -0.4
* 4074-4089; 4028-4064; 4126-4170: 0.3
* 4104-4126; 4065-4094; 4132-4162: 2.4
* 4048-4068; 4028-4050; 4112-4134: -0.6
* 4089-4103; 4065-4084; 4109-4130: 1.9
